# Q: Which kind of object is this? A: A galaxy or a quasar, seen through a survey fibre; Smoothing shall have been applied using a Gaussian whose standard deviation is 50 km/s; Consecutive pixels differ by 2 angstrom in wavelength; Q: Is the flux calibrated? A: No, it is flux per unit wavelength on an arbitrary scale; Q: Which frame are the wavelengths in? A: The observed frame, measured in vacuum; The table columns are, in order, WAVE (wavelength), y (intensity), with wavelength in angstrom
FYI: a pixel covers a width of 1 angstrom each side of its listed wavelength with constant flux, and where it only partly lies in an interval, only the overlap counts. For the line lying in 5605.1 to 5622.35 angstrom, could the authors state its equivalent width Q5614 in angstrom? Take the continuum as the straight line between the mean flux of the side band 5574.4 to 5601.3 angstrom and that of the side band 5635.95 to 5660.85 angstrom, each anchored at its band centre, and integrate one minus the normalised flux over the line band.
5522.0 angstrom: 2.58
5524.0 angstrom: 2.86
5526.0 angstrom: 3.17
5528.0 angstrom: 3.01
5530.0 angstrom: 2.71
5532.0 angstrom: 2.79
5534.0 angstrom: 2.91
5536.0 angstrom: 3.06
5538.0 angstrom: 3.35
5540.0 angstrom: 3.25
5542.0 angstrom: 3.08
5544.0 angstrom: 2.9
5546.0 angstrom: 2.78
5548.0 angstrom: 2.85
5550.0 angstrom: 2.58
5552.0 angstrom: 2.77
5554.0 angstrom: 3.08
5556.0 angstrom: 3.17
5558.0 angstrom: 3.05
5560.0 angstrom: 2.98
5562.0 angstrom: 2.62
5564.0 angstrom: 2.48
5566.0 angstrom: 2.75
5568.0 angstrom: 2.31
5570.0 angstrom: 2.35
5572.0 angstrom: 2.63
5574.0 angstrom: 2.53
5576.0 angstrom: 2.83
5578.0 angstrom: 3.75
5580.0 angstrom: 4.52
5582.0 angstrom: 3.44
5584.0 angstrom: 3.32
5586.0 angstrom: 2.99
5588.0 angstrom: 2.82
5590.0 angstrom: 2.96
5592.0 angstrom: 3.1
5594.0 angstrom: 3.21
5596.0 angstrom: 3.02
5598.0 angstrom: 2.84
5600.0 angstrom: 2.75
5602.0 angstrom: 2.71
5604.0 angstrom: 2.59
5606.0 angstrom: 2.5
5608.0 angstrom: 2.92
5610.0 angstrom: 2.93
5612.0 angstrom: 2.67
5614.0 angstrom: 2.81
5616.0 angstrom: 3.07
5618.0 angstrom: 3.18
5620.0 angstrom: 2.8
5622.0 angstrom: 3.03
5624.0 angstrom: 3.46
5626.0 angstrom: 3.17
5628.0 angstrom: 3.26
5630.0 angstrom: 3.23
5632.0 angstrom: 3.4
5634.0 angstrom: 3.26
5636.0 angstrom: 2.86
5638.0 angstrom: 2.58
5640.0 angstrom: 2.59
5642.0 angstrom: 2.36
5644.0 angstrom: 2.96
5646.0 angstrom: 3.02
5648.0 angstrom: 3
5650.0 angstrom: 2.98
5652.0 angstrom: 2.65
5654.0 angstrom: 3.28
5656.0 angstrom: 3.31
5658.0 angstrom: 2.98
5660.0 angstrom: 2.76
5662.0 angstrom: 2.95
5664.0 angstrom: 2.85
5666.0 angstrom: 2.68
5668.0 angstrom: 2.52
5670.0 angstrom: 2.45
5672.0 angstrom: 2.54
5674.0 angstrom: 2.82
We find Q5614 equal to 1.0 angstrom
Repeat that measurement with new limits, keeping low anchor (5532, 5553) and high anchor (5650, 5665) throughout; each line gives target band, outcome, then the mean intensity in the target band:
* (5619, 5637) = -1.2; 3.16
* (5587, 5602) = 0.1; 2.94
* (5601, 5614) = 1.0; 2.73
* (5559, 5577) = 2.1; 2.61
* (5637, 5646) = 0.9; 2.67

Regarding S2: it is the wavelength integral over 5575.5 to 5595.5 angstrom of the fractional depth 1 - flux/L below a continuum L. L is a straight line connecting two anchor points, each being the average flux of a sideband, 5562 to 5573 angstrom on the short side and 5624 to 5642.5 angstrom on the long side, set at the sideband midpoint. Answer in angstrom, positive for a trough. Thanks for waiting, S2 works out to -4.9 angstrom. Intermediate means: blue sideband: 2.51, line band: 3.3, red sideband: 3.01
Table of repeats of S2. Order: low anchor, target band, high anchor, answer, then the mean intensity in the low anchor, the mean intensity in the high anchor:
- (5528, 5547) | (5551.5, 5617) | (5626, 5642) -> 1.4 angstrom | 2.98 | 2.99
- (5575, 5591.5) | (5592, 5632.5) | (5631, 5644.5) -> 1.2 angstrom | 3.32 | 2.85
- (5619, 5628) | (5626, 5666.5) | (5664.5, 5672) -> -1.6 angstrom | 3.13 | 2.57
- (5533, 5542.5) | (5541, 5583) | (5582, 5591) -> 2.4 angstrom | 3.13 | 3.07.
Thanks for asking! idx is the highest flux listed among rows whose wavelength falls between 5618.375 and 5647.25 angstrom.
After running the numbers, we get 3.46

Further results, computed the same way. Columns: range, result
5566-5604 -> 4.52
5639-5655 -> 3.28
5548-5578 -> 3.75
